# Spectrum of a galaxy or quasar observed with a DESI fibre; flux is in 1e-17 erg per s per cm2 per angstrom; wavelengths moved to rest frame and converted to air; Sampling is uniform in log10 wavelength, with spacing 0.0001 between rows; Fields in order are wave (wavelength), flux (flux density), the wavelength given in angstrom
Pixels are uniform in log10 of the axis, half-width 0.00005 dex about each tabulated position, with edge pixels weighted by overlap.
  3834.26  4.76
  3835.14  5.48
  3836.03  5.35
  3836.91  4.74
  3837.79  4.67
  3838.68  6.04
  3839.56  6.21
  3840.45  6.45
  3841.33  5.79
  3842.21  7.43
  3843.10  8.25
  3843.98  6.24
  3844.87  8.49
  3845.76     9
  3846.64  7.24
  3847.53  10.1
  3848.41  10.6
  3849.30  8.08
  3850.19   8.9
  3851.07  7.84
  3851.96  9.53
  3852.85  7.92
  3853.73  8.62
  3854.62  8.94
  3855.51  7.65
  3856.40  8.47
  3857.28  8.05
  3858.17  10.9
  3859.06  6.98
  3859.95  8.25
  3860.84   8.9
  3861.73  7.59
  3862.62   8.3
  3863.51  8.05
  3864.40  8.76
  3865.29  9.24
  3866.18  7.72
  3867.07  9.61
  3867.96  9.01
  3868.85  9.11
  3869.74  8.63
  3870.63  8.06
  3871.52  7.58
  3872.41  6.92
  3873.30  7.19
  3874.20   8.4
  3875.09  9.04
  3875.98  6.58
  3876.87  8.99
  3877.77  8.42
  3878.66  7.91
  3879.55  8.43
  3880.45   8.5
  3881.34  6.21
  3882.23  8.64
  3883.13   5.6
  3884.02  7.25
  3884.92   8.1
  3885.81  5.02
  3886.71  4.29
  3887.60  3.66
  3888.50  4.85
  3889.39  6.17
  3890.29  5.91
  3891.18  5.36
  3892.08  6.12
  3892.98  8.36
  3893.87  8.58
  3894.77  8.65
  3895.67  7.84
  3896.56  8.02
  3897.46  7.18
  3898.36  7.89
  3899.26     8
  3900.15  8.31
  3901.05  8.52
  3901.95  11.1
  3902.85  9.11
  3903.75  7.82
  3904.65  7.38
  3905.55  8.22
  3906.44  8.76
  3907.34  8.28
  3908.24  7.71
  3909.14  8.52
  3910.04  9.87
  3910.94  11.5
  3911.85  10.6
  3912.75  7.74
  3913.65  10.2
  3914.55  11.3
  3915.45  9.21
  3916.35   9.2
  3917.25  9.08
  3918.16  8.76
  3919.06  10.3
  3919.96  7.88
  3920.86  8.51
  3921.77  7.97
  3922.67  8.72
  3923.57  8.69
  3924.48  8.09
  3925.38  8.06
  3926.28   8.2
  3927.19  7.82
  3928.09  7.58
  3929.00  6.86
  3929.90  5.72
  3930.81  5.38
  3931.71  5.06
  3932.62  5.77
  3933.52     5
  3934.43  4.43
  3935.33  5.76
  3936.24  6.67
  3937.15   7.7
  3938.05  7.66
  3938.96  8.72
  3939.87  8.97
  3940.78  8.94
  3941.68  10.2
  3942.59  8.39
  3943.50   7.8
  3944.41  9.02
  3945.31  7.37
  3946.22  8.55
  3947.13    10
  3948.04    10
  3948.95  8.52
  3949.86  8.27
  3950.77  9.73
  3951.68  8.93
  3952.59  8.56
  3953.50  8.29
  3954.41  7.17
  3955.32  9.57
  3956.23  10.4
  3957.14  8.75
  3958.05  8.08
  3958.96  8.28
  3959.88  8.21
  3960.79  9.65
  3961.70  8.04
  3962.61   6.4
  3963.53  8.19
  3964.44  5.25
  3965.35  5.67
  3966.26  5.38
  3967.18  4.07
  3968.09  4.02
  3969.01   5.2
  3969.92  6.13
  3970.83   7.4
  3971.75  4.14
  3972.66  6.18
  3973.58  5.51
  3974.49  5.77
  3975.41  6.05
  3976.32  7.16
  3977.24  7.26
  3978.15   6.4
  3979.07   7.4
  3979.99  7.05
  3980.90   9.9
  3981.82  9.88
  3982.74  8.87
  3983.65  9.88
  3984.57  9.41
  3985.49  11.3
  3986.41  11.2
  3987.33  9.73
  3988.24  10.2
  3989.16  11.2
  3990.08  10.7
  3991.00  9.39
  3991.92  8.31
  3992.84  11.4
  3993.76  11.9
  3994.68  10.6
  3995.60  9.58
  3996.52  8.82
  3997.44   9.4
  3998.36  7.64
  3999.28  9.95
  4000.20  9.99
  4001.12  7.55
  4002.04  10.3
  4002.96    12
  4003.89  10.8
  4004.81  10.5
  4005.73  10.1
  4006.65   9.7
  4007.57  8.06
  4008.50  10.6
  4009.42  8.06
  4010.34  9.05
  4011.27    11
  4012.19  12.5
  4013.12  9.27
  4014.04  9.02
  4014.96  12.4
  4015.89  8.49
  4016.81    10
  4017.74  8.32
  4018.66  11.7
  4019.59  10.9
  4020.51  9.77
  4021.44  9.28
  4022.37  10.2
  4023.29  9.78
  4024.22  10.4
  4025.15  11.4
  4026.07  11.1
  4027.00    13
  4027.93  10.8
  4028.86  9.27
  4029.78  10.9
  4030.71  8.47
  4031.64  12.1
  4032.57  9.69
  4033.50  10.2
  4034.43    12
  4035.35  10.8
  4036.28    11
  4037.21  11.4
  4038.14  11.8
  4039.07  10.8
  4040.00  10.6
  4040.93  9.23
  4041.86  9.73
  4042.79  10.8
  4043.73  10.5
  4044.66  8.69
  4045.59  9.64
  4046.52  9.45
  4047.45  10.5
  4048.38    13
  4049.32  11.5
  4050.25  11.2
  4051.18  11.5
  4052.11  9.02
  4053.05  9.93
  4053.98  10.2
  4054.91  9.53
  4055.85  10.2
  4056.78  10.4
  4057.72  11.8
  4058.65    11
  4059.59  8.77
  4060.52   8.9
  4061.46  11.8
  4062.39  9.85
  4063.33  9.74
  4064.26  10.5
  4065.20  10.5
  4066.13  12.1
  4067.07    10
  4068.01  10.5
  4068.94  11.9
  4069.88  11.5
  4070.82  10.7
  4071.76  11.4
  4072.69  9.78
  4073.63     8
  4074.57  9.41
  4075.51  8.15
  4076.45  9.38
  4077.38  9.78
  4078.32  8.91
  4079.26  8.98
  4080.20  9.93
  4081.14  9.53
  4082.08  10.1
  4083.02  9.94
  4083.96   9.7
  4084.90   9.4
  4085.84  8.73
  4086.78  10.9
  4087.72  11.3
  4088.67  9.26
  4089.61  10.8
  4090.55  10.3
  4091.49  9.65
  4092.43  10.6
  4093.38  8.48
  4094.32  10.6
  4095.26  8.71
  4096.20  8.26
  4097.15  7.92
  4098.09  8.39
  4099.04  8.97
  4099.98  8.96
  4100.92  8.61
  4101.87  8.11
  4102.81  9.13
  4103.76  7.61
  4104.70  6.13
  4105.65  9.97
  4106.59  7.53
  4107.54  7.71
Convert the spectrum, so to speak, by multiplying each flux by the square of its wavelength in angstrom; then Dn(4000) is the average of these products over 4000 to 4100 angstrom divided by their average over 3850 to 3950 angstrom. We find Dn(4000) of 1.36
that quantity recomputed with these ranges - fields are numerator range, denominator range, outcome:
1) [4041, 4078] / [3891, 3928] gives 1.29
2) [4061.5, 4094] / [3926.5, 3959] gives 1.36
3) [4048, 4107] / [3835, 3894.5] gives 1.44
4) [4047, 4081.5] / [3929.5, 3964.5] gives 1.37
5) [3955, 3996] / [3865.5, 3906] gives 1.12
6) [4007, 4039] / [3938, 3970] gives 1.35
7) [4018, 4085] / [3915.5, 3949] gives 1.39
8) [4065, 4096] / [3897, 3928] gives 1.23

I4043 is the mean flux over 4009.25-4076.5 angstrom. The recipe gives 10.4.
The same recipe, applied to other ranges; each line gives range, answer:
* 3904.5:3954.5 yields 8.26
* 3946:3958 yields 8.96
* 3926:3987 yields 7.6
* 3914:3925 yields 8.98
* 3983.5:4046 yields 10.2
